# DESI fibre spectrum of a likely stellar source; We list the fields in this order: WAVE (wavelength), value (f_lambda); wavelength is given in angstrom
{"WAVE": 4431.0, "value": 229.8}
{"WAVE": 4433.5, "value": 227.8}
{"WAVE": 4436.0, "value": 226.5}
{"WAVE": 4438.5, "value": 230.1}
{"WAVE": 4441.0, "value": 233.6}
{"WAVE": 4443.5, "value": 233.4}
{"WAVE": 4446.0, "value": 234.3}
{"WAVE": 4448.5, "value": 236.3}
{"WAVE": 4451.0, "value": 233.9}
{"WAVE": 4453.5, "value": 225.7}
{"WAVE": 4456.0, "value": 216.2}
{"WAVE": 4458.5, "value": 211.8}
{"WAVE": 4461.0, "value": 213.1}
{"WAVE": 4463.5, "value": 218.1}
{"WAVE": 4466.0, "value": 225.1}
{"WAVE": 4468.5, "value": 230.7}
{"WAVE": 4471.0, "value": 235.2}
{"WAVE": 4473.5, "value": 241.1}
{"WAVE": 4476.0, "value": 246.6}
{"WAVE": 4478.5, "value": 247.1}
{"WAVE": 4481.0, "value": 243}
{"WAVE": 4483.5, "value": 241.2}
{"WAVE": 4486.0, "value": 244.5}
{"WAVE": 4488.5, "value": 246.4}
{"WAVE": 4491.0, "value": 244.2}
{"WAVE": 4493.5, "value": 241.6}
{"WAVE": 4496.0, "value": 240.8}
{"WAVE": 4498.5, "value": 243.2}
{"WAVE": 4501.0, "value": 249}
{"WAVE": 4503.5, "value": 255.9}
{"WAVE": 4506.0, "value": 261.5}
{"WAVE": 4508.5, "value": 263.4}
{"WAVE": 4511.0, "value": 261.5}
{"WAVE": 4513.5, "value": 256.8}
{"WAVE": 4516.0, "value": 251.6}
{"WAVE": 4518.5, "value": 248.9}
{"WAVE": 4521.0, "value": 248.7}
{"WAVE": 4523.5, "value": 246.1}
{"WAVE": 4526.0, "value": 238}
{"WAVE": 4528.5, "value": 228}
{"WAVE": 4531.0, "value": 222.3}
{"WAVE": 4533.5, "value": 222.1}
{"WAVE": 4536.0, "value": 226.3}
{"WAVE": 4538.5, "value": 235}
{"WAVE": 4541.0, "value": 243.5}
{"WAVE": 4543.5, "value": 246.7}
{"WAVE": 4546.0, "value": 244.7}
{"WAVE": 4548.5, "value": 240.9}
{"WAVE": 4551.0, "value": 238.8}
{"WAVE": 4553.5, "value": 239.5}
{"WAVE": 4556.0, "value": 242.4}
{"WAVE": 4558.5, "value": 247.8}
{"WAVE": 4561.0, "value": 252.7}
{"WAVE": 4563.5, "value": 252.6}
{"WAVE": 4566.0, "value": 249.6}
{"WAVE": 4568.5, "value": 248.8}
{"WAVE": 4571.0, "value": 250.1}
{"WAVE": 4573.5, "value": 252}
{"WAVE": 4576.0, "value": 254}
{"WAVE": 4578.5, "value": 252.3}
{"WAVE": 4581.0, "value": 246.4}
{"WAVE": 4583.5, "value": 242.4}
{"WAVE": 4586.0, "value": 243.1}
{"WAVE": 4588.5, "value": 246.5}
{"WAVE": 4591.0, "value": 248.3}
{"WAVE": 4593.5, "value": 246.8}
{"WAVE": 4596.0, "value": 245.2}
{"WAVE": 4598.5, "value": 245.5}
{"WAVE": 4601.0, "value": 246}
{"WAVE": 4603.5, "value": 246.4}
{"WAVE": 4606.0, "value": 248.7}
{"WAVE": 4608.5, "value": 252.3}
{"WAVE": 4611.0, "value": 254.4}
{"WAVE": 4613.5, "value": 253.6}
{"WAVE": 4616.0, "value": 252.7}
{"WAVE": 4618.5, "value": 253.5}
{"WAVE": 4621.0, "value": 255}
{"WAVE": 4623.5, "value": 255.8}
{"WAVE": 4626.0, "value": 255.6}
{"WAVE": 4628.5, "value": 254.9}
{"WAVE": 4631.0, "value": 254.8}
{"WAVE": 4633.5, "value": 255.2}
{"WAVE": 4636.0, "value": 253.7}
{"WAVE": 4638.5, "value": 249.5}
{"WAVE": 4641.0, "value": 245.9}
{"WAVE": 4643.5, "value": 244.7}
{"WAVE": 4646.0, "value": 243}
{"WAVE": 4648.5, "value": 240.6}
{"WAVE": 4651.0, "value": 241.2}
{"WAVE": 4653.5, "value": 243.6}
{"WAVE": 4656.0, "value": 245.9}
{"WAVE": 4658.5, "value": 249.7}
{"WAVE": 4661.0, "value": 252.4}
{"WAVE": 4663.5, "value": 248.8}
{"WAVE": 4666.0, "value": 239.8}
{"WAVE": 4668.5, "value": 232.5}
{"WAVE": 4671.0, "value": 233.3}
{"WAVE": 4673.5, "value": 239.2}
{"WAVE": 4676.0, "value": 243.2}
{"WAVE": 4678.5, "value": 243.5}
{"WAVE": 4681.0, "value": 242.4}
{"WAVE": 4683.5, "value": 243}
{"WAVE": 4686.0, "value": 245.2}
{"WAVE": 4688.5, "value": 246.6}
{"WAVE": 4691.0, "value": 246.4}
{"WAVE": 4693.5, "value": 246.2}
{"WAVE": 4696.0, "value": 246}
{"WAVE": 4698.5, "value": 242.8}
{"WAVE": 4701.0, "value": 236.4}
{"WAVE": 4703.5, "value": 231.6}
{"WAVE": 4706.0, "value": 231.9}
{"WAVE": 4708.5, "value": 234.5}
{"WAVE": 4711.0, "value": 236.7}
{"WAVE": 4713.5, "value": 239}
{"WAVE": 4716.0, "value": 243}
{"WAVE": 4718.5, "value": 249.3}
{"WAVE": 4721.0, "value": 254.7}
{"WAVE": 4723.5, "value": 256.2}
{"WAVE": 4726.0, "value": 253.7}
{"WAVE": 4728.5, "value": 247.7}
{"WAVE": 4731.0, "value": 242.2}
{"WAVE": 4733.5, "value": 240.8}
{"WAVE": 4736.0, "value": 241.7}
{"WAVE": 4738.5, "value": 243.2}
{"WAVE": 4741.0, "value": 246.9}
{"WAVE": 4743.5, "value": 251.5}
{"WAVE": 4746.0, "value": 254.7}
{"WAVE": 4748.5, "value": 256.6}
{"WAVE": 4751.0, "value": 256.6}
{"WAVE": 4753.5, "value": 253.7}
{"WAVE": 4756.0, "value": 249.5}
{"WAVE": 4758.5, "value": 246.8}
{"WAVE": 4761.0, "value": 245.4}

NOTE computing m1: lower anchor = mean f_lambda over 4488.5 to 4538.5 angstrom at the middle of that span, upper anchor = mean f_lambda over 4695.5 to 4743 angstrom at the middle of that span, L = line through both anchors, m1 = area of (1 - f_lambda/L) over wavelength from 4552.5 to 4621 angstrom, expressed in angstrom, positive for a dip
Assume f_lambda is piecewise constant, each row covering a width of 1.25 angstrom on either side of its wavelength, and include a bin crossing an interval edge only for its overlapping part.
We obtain -1.3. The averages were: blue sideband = 245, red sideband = 243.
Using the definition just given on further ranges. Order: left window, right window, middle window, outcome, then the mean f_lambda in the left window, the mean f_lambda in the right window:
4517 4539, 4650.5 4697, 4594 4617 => -0.92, 235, 244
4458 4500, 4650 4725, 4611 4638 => -1.50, 237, 243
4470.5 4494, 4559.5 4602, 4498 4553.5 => 0.33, 243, 248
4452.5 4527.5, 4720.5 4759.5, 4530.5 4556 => 0.67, 241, 250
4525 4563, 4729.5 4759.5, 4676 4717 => 0.86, 238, 249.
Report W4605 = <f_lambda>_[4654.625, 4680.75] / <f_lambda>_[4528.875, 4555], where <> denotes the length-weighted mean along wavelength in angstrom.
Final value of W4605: 1.0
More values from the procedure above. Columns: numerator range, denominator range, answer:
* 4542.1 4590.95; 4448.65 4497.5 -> 1.05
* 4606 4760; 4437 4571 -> 1.03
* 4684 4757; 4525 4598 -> 1.01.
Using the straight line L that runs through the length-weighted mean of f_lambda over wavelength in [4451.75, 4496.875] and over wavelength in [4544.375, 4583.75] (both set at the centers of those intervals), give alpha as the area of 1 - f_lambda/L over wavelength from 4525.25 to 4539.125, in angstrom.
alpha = 0.8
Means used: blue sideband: 234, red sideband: 247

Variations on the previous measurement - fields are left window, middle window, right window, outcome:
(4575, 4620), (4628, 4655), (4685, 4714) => -0.3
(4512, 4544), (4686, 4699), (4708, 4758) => 0.0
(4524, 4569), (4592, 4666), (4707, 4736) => -2.1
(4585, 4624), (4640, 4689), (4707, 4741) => 0.8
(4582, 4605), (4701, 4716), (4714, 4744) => 0.7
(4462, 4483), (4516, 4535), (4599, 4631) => 0.4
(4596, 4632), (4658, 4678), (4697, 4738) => 0.4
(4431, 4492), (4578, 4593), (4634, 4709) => -0.5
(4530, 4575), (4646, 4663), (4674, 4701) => -0.1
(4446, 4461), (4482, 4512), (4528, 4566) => -2.3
